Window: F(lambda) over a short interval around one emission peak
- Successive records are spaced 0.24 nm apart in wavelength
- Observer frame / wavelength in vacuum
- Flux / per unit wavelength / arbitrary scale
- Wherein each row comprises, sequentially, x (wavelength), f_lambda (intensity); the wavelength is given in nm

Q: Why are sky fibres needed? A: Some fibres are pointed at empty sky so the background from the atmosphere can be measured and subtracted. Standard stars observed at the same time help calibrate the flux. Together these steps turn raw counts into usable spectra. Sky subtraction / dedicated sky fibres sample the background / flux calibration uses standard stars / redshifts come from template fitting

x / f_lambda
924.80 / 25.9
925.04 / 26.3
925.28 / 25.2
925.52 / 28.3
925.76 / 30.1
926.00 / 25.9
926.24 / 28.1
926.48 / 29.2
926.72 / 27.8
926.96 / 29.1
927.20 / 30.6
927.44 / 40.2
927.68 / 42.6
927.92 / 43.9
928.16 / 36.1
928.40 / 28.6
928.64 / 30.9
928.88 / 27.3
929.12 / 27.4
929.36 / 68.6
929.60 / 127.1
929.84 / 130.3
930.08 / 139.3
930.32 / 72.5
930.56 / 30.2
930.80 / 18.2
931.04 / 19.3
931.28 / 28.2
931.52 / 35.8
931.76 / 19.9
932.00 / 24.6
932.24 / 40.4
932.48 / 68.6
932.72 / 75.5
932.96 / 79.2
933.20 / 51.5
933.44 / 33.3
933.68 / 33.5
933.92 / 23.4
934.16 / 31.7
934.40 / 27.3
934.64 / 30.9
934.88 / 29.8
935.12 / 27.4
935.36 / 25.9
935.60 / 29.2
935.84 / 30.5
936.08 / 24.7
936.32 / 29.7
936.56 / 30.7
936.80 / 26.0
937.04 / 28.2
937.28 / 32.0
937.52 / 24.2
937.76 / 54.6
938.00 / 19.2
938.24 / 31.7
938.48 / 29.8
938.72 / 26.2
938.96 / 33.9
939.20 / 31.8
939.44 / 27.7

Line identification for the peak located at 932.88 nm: [N II]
